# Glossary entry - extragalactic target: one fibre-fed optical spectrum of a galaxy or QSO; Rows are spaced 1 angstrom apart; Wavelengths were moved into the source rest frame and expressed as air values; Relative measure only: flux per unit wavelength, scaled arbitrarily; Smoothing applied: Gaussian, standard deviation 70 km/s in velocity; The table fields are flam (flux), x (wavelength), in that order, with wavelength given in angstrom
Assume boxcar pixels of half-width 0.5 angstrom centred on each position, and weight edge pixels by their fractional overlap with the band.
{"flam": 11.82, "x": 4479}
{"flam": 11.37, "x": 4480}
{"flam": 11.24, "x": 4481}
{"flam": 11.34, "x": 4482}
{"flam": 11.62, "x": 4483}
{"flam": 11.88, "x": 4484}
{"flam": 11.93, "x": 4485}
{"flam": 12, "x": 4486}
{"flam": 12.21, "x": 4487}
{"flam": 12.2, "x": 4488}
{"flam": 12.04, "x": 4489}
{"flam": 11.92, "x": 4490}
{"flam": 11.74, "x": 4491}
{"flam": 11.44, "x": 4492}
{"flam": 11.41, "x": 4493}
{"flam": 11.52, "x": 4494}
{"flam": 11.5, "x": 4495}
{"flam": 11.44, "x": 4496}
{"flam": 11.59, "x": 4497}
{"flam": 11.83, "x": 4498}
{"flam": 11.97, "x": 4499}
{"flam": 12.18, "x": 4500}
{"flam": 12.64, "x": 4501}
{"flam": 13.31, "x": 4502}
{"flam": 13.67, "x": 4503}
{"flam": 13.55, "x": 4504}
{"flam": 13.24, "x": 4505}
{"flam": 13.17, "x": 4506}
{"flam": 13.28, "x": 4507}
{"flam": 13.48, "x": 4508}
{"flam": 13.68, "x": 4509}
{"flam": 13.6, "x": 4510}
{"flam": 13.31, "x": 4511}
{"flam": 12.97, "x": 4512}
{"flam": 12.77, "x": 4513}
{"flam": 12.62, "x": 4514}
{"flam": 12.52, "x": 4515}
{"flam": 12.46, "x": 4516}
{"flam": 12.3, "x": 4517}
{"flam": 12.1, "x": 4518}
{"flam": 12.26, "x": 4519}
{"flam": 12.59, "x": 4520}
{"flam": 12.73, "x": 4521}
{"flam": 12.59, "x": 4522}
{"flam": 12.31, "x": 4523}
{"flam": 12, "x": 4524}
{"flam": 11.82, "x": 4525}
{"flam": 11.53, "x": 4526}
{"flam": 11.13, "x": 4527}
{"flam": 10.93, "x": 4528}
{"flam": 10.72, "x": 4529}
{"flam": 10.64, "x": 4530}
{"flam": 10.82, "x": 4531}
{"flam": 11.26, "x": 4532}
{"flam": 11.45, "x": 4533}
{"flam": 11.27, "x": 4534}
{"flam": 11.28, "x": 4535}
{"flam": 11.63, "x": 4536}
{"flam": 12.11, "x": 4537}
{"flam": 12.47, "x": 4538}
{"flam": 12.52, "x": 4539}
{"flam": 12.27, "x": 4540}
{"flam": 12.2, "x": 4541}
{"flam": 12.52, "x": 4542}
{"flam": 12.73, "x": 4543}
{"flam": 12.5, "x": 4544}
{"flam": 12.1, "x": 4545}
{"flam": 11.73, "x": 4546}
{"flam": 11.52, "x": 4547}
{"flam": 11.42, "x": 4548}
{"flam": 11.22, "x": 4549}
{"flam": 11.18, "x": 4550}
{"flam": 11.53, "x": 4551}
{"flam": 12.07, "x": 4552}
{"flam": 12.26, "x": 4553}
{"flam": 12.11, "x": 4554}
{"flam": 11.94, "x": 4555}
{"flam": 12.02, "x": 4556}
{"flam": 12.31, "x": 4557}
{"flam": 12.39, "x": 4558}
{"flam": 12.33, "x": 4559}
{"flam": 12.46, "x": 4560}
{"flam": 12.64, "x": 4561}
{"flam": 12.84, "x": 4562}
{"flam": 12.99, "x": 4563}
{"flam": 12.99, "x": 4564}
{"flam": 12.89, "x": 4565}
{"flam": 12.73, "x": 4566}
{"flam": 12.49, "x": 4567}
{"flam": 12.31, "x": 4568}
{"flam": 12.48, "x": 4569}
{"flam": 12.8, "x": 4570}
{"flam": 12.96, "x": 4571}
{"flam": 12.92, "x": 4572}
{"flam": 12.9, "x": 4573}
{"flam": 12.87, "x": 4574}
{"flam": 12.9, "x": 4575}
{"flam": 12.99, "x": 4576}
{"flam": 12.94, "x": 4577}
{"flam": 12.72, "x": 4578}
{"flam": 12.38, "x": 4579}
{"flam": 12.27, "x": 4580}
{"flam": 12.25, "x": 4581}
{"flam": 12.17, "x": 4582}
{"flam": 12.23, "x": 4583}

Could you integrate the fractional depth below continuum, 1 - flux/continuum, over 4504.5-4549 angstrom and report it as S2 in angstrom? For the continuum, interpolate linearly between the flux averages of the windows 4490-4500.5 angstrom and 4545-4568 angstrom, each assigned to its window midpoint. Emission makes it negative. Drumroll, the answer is -0.94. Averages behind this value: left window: 11.7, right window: 12.2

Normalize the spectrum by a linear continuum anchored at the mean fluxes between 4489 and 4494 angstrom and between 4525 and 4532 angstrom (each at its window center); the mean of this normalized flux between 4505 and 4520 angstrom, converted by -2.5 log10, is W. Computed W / -0.14 mag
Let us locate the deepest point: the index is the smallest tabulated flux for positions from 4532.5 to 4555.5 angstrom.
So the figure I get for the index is 11.18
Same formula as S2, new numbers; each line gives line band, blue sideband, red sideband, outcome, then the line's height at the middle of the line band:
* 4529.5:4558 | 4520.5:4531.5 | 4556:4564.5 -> 0.6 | 12.1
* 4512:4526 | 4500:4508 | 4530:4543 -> 0.2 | 12.6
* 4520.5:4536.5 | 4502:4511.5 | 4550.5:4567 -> 1.8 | 13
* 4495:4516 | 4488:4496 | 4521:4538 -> -2.1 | 11.6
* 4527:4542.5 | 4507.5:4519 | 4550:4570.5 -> 1.3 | 12.7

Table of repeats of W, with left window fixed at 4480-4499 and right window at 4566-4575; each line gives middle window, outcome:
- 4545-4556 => 0.07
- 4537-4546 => 0.00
